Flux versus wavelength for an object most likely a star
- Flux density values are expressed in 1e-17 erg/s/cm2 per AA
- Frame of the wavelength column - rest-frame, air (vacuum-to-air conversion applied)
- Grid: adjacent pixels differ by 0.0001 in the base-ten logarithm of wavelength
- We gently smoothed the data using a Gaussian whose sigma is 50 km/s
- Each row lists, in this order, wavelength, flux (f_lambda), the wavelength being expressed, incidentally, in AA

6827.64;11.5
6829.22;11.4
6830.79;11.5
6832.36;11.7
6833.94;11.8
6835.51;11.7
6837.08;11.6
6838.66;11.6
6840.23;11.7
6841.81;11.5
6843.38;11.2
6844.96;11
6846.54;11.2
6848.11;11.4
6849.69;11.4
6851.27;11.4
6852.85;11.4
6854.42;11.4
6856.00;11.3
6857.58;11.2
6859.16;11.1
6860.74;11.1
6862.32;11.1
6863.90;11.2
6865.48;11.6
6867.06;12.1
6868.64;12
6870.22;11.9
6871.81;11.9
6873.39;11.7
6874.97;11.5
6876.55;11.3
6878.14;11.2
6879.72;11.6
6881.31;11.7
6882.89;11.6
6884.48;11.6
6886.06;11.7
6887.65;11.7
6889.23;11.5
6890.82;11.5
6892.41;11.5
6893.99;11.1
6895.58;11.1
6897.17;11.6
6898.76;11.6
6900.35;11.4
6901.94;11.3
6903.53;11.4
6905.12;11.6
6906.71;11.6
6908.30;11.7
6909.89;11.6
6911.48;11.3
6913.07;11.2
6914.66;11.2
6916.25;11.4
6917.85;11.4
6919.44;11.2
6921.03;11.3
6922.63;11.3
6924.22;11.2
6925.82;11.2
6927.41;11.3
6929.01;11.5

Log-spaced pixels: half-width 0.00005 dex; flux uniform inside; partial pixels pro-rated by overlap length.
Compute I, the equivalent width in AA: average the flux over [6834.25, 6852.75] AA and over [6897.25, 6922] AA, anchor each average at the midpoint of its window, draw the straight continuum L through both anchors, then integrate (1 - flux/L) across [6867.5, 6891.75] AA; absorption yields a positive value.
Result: -0.4 AA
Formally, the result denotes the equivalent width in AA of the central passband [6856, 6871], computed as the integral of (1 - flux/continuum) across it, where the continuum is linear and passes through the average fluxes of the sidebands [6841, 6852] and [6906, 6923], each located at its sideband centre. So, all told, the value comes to -0.2 AA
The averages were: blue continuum 11.3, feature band 11.5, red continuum 11.4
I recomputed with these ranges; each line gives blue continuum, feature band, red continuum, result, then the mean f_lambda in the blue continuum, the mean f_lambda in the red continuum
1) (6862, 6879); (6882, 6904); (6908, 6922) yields 0.0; 11.6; 11.4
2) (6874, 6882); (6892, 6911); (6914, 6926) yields -0.2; 11.5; 11.3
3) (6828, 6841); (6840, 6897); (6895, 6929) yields 0.3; 11.6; 11.4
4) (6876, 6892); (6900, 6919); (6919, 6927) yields -0.1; 11.5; 11.2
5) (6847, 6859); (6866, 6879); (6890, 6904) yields -0.4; 11.3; 11.4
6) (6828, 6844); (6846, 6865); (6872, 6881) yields 0.4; 11.6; 11.5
